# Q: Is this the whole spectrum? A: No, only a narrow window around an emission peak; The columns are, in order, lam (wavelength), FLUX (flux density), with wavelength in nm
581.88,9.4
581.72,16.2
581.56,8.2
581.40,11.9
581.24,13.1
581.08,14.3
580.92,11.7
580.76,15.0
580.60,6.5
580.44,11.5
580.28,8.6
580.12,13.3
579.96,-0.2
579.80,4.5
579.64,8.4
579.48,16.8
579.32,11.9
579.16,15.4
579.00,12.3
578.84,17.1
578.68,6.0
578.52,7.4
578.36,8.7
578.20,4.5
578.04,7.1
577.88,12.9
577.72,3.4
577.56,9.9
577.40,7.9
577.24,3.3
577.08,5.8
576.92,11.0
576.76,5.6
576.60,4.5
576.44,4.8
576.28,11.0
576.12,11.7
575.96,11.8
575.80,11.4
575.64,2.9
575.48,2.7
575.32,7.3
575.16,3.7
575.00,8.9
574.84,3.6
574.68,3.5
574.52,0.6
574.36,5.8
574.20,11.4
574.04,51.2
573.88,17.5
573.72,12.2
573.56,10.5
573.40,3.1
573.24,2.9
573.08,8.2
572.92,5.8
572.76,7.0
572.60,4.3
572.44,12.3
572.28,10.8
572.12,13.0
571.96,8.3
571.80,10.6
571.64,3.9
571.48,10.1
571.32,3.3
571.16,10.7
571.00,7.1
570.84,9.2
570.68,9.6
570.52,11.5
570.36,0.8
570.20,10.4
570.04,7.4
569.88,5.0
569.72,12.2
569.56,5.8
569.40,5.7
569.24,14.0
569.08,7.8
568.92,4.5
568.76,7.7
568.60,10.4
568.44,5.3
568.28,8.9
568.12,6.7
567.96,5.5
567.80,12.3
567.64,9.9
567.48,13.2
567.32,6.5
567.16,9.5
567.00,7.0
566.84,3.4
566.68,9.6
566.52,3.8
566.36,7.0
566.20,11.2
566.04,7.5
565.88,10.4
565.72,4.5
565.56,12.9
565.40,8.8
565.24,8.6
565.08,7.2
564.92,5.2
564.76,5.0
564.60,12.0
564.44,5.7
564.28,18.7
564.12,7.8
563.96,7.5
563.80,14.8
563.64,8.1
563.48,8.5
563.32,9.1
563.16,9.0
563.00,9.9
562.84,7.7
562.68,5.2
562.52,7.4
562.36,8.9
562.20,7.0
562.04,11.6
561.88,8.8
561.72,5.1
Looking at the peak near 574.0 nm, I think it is Hbeta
